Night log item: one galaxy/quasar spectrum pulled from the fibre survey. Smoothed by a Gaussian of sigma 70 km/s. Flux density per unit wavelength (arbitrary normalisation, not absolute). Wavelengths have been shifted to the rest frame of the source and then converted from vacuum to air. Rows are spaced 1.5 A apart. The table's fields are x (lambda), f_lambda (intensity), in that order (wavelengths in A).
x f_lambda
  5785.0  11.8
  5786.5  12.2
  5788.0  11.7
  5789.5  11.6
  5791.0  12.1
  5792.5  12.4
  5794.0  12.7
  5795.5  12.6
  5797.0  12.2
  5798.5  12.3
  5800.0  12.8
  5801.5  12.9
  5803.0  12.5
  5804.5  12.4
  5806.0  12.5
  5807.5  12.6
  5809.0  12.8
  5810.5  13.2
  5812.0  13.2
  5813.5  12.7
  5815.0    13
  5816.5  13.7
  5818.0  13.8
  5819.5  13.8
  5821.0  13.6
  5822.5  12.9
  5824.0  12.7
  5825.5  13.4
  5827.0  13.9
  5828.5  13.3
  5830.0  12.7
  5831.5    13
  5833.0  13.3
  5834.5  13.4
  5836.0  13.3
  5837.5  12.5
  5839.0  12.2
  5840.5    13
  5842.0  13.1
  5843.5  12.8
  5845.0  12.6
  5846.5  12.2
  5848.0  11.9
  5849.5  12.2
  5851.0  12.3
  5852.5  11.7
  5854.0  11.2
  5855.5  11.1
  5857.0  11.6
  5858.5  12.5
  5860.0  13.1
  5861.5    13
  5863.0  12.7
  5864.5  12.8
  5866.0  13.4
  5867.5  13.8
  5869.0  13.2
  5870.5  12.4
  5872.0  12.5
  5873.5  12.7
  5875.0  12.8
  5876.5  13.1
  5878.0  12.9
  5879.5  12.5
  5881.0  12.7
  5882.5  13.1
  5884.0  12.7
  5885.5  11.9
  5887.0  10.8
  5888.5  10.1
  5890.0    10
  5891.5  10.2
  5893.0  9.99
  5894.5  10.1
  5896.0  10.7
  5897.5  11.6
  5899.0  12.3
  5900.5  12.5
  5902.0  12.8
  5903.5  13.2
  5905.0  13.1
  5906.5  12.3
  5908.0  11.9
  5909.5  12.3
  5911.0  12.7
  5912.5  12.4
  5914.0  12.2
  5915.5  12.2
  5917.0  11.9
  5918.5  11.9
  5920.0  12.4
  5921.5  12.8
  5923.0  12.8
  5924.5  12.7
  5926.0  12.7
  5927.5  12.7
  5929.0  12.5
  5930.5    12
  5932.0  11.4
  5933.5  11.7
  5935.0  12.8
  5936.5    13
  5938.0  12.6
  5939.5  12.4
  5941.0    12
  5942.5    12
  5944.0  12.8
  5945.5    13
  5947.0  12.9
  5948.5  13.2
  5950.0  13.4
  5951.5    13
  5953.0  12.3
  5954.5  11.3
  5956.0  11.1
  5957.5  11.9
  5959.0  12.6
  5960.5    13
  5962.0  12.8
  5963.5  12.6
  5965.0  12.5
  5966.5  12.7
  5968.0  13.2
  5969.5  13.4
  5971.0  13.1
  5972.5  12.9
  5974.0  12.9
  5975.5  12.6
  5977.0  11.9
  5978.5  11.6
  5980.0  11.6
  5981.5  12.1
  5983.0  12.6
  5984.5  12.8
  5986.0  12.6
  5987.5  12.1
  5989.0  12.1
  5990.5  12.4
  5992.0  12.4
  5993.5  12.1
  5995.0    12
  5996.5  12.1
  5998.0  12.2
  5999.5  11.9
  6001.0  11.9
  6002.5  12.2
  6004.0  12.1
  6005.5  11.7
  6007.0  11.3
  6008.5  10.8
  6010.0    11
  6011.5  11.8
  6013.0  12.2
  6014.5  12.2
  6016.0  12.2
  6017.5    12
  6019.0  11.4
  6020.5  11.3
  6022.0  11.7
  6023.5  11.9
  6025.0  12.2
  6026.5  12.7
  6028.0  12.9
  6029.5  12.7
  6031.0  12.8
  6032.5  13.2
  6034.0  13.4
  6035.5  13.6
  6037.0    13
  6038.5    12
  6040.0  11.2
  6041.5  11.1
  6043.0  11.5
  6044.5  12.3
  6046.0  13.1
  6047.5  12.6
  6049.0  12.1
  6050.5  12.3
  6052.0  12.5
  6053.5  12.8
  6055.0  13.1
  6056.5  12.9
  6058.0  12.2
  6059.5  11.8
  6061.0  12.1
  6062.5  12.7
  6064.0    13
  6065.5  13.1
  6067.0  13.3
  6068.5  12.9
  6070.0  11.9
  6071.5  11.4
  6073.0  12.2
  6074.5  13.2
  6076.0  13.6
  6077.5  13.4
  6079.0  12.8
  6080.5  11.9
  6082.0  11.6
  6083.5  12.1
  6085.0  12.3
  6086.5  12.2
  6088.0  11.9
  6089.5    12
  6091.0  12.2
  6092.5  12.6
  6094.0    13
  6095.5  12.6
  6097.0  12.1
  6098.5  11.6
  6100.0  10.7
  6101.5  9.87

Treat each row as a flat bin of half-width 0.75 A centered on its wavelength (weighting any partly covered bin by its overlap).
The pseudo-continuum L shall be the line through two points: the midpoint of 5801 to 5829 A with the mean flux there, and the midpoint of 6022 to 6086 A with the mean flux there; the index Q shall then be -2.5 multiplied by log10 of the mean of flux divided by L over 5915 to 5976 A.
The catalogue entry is 0.021 mag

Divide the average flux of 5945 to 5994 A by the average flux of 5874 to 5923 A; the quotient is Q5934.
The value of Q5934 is 1.04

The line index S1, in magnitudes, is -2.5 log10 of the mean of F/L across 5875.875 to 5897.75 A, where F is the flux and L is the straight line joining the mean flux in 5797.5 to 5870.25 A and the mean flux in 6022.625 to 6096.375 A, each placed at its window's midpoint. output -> 0.112 mag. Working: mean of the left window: 12.8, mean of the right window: 12.5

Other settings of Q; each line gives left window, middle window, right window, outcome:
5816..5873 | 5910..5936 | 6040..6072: 0.03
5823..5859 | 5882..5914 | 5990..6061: 0.06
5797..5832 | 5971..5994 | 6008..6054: 0.00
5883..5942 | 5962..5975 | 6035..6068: -0.06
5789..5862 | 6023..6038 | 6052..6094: -0.03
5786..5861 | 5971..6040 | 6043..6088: 0.03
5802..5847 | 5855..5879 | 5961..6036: 0.01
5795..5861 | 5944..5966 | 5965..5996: 0.00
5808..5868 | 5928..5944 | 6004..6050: 0.02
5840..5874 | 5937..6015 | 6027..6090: 0.02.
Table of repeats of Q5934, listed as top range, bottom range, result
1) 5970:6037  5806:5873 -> 0.95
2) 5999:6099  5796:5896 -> 0.98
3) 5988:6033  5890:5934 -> 1.00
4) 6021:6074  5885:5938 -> 1.04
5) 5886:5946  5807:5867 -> 0.94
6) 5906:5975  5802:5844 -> 0.96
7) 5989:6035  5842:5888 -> 0.97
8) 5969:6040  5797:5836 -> 0.94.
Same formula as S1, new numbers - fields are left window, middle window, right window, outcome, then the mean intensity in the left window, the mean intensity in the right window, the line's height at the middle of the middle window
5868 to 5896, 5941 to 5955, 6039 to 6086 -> -0.05 mag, 11.9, 12.4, 12.1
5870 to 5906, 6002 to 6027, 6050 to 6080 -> 0.06 mag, 11.9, 12.7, 12.5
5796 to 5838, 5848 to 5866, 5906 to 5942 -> 0.05 mag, 13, 12.3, 12.8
